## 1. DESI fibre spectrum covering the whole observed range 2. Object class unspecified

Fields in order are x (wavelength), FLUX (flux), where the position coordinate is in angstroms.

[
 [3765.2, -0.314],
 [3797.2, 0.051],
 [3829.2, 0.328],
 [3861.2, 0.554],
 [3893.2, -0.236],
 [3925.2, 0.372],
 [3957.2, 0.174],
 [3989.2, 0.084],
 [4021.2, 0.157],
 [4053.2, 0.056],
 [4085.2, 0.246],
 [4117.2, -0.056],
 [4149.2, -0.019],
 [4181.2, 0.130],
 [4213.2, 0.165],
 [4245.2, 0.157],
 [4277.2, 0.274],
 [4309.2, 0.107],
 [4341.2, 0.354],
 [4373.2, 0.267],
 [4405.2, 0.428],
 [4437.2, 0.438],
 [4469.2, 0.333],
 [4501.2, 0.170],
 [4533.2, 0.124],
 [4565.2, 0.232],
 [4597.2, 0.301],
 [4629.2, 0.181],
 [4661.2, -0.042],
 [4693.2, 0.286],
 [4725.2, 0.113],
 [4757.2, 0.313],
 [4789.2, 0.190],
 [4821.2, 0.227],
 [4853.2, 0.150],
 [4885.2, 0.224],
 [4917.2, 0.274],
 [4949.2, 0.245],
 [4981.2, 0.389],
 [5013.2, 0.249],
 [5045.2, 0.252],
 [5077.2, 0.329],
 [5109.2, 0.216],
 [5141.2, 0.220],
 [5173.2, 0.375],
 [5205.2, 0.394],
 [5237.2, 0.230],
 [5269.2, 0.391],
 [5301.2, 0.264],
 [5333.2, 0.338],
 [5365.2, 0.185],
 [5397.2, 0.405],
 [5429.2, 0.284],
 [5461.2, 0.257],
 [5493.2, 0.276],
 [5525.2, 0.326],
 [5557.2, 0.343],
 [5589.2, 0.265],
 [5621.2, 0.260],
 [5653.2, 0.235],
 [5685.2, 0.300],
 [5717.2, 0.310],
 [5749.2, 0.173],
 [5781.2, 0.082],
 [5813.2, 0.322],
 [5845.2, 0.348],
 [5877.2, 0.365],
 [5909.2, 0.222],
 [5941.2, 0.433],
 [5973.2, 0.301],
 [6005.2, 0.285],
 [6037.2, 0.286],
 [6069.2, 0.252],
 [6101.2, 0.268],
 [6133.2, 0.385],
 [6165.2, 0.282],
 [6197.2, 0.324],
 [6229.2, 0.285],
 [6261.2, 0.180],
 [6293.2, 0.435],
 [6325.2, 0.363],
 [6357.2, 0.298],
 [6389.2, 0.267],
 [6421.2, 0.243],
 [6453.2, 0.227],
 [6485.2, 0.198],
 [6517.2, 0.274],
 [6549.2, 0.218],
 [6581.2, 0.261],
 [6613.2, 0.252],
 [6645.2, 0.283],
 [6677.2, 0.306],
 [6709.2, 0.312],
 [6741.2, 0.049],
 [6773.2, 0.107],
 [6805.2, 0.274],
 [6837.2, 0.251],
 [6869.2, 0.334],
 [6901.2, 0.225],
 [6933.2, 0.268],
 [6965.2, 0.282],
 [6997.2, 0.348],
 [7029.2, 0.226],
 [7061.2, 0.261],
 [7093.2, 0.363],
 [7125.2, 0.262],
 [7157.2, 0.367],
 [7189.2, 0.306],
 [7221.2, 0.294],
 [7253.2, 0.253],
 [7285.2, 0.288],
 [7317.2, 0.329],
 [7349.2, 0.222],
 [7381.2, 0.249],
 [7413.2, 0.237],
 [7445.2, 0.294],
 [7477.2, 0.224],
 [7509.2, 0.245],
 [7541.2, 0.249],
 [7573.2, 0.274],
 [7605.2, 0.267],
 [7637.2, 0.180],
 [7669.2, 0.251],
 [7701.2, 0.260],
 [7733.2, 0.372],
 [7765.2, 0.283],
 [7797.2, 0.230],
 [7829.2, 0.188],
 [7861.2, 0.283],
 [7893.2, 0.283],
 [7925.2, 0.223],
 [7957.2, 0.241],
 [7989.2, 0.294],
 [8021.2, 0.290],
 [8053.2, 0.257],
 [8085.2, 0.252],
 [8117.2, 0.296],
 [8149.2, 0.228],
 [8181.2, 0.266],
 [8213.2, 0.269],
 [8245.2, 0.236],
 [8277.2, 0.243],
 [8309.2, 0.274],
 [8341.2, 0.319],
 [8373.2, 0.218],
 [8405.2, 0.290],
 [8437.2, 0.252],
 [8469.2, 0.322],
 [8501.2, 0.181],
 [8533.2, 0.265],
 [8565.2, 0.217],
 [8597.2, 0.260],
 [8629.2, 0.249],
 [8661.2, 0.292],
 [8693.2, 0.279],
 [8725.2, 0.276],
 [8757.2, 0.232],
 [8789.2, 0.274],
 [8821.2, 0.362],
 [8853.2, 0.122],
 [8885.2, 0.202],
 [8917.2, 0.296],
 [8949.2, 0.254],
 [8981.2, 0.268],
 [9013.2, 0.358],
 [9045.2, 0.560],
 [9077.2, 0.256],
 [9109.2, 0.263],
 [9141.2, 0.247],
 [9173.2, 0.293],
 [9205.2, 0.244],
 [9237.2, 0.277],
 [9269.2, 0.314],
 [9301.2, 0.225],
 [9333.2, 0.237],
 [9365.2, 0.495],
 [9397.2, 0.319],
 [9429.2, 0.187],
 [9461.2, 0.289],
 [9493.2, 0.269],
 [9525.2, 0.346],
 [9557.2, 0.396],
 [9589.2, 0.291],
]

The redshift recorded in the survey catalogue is 1.424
